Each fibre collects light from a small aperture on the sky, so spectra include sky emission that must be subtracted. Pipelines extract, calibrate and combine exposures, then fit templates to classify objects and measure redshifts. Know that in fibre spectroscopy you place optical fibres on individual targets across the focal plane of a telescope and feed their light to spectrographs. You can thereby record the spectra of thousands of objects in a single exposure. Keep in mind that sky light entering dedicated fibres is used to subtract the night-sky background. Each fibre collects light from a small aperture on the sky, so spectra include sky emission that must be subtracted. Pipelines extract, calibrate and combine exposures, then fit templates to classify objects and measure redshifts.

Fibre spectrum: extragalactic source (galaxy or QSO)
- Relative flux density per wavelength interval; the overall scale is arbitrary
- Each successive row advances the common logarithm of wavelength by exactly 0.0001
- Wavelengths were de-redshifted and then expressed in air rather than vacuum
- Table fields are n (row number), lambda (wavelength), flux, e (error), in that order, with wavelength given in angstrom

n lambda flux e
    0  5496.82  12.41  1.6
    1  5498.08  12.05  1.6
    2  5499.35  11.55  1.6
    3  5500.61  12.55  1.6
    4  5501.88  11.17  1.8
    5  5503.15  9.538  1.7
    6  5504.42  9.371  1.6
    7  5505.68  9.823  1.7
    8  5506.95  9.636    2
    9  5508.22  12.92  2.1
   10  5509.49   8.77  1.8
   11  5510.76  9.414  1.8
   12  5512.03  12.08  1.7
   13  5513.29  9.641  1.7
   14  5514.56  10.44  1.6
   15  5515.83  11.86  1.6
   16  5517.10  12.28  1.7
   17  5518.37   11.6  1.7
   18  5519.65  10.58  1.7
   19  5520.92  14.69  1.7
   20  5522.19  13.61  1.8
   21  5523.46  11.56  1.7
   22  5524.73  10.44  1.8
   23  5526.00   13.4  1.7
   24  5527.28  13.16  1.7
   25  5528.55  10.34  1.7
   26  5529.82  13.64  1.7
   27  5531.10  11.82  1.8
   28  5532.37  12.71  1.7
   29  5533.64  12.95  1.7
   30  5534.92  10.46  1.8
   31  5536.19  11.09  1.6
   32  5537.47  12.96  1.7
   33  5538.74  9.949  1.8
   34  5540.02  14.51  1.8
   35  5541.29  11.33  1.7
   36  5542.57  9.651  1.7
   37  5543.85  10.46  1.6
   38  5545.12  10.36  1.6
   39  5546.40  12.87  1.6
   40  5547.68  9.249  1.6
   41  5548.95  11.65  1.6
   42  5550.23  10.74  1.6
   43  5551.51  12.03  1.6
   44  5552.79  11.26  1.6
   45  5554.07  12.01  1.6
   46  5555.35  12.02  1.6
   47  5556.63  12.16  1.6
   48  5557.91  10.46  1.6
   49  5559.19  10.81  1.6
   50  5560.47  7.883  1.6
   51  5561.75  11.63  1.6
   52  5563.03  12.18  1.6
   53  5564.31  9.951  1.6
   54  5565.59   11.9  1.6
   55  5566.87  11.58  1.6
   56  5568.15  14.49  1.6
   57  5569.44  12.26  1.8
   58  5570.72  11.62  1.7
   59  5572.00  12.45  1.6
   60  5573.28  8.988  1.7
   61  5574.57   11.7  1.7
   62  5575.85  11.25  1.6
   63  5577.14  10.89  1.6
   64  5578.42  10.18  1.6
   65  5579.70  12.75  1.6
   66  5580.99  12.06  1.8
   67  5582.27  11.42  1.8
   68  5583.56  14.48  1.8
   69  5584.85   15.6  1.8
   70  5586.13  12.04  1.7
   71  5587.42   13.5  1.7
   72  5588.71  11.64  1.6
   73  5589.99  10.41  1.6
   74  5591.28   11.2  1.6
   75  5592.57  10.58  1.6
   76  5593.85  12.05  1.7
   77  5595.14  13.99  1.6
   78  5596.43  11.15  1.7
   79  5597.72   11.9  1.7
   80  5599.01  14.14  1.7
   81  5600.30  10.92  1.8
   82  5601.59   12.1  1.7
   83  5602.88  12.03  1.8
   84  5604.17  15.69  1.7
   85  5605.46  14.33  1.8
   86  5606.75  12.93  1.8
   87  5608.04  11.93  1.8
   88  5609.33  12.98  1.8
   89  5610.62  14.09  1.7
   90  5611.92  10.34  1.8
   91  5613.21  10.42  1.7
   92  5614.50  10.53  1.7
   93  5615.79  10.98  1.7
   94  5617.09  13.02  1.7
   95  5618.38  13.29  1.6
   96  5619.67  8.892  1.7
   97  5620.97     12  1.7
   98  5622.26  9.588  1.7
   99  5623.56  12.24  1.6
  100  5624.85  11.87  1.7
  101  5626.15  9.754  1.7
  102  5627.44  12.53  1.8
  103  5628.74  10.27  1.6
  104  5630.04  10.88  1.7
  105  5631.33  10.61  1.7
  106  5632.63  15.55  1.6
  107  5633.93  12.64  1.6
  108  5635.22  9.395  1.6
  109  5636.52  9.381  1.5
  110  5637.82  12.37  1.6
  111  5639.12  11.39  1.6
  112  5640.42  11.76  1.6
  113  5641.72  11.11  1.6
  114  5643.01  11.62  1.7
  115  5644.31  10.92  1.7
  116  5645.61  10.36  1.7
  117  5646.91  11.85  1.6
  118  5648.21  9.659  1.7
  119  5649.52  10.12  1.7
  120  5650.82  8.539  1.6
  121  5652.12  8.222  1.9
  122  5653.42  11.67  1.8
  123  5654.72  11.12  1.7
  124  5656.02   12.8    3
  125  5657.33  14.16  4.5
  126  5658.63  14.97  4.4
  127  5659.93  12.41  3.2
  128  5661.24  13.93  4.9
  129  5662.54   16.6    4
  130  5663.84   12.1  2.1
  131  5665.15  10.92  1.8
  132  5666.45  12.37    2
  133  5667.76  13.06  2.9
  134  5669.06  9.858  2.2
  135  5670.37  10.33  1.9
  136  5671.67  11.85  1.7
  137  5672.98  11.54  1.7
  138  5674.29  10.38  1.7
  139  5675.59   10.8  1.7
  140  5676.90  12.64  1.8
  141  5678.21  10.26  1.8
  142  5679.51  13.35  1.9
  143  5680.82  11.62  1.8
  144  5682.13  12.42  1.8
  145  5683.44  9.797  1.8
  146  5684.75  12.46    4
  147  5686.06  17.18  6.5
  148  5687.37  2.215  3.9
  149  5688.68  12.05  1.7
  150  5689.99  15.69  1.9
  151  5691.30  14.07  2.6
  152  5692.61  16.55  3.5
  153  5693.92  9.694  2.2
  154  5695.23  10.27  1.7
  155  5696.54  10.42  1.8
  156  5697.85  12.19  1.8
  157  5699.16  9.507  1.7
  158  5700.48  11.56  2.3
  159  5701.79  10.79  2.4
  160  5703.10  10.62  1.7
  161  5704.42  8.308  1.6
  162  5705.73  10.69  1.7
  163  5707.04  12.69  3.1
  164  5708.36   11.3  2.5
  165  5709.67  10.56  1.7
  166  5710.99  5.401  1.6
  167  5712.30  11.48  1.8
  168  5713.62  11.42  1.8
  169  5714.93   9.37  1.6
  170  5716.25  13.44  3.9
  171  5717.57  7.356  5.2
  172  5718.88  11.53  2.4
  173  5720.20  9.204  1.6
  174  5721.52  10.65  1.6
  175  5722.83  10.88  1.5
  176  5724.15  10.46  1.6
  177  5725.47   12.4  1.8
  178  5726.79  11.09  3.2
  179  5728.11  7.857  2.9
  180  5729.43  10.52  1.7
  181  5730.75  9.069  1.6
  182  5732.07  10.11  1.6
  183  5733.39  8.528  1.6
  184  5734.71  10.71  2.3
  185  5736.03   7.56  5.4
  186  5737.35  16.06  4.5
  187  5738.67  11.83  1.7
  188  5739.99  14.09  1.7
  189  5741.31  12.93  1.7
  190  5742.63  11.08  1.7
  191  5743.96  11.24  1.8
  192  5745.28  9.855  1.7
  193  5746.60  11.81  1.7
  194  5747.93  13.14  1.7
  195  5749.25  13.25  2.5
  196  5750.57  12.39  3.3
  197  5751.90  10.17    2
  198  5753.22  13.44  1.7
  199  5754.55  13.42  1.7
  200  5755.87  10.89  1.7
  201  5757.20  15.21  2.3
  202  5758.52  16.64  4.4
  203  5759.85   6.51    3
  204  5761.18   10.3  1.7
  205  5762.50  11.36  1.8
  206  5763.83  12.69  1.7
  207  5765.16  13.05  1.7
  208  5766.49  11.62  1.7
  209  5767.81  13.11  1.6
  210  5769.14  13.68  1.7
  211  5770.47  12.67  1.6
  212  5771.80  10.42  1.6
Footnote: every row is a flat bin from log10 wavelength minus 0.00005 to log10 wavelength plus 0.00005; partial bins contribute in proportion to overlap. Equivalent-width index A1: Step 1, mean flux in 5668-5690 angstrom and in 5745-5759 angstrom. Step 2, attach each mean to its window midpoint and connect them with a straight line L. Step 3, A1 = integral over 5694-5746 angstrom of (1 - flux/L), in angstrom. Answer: 6.5 angstrom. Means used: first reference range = 11.3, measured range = 10.6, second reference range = 12.8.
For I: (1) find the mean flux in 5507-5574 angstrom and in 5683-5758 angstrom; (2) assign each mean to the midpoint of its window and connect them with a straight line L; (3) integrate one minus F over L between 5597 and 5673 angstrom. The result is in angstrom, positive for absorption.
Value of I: -2.85 angstrom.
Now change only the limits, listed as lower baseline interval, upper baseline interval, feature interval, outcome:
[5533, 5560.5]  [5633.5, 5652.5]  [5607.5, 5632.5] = -1.6 angstrom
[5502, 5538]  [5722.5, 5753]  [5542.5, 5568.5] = 0.5 angstrom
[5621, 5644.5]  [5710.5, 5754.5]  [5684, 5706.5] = -0.6 angstrom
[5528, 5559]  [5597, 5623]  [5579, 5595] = -0.6 angstrom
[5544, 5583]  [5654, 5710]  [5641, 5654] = 1.4 angstrom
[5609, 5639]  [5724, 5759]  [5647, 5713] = 0.5 angstrom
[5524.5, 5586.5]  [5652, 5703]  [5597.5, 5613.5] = -1.2 angstrom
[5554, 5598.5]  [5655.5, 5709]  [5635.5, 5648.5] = 0.9 angstrom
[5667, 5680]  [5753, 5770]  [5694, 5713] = 2.2 angstrom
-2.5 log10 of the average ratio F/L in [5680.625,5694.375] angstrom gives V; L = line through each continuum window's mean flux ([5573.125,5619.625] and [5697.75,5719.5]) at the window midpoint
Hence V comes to -0.14 mag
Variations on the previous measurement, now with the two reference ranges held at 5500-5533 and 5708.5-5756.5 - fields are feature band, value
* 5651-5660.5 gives -0.082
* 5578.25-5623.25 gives -0.085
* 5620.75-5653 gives 0.020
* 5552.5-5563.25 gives 0.022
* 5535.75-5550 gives 0.010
